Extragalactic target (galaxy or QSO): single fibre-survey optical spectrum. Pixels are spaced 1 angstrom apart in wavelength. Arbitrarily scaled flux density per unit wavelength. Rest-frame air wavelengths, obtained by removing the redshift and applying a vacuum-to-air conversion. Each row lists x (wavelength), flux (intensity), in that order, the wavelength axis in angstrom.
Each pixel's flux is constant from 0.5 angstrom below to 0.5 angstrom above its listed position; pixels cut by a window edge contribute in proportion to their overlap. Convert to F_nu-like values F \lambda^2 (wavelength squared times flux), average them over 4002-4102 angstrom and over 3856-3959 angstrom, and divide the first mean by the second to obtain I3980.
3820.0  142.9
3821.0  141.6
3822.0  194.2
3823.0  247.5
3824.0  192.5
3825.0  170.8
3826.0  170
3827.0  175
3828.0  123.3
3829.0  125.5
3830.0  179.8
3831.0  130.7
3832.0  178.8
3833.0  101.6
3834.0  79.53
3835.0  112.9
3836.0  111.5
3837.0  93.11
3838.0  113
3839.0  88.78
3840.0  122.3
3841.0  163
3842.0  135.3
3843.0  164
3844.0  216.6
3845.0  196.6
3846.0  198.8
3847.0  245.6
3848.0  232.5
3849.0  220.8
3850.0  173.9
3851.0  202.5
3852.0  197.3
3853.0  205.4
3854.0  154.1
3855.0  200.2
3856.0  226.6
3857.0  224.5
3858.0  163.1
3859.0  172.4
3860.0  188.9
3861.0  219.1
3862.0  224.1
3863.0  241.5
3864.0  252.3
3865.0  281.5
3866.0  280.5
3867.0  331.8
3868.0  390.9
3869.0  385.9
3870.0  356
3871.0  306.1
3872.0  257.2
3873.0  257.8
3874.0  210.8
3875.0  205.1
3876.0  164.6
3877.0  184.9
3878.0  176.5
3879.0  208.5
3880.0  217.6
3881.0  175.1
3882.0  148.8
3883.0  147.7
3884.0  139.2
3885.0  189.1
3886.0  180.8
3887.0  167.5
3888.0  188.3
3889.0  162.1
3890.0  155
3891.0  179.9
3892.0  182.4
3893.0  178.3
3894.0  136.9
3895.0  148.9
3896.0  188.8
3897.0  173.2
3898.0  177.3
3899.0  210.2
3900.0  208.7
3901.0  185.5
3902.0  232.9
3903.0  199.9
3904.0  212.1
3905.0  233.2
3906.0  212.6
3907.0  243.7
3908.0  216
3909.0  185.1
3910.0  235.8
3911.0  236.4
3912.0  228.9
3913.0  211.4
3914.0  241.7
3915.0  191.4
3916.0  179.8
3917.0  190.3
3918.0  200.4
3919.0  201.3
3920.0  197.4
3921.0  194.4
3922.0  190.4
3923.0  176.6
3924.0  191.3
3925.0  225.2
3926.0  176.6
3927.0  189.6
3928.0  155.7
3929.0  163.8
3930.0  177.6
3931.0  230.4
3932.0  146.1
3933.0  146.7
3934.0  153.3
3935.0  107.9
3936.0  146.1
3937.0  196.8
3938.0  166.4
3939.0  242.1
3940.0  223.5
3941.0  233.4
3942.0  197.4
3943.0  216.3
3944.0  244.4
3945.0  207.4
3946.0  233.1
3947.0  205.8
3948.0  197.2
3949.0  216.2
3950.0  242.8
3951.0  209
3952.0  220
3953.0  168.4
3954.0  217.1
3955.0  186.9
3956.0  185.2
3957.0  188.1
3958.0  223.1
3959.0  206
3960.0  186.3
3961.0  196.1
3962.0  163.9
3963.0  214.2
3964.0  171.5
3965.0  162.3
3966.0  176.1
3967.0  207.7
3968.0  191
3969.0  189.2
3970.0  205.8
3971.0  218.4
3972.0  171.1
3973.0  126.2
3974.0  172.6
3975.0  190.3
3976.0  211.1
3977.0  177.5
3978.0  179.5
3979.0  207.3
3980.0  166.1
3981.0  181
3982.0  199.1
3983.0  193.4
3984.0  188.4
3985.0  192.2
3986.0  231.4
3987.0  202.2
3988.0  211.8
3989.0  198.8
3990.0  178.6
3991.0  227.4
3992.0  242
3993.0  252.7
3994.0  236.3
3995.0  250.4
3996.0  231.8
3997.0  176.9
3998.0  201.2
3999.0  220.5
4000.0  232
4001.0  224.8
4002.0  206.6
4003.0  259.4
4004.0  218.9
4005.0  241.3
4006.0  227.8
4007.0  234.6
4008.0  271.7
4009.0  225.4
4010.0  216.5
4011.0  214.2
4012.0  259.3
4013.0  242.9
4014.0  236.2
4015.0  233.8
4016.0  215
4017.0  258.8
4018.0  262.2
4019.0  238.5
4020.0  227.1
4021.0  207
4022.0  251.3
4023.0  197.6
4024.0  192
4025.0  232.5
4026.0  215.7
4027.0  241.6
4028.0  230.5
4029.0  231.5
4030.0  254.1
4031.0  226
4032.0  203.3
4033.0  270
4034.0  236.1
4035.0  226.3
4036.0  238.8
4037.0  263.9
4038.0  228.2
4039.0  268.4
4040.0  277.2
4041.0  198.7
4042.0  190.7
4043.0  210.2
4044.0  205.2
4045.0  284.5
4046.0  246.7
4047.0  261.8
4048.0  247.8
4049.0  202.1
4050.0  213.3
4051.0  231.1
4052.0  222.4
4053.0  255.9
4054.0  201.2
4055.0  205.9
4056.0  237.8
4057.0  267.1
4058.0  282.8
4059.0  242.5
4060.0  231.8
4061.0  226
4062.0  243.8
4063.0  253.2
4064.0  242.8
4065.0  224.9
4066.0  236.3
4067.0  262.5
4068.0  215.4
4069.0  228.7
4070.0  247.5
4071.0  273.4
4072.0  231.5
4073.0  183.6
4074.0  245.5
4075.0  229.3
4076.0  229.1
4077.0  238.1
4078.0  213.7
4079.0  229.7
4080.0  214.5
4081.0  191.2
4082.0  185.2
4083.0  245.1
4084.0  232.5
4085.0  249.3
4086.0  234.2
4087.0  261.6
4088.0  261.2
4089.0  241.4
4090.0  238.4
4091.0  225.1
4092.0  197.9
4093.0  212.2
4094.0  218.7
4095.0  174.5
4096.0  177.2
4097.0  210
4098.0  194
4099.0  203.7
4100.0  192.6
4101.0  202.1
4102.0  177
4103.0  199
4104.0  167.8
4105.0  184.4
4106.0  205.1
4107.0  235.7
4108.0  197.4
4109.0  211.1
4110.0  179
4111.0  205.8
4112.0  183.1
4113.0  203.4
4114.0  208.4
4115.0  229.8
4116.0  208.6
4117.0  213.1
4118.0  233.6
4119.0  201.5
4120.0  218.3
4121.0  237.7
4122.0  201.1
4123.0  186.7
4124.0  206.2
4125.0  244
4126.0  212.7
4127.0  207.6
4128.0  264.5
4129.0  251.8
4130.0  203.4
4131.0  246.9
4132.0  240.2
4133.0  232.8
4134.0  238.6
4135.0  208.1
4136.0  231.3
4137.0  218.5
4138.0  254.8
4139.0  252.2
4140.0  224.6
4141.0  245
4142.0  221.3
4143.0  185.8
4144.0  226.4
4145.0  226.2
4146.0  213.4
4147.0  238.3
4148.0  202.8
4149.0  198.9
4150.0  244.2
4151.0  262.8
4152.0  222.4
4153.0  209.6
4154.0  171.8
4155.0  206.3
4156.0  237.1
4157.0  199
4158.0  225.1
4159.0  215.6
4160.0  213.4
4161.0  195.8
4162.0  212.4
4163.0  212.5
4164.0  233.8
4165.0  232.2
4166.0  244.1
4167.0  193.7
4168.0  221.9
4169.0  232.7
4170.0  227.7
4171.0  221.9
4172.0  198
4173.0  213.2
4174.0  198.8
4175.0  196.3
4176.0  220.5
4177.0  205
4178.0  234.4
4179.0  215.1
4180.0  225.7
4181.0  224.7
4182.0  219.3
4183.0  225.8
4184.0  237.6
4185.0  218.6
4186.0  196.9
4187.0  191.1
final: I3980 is 1.2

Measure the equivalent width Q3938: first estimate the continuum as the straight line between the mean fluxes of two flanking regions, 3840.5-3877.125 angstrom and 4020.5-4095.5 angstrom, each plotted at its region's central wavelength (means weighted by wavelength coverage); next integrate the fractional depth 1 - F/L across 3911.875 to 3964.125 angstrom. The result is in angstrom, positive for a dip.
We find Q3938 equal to 7.7 angstrom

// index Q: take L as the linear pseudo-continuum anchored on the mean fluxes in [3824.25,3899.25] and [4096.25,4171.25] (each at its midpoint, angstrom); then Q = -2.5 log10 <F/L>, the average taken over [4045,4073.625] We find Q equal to -0.14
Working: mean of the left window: 191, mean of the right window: 216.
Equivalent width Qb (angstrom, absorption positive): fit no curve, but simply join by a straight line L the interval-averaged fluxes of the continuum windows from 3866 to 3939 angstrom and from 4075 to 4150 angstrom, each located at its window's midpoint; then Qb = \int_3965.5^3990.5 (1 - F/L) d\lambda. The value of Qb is 2.0 angstrom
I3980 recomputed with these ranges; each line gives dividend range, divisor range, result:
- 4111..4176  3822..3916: 1.28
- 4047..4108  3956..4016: 1.13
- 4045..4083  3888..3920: 1.28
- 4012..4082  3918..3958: 1.27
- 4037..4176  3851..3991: 1.21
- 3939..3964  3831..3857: 1.32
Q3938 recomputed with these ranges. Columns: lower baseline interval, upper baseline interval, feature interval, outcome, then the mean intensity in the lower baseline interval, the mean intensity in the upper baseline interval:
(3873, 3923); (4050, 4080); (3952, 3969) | 1.43 angstrom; 193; 235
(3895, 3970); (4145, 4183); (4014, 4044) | -3.73 angstrom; 198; 218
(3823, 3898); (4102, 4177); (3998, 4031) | -4.16 angstrom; 191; 217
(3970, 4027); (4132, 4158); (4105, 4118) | 0.86 angstrom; 216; 223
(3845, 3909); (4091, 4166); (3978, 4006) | -0.08 angstrom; 211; 215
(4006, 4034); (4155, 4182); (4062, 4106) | 1.12 angstrom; 233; 217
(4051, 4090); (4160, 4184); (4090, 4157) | 3.38 angstrom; 235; 218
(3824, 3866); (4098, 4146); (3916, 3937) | 1.04 angstrom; 177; 215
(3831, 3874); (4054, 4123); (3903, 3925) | 0.10 angstrom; 206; 220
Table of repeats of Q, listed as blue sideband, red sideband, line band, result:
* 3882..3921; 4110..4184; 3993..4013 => -0.13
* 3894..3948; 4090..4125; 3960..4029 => -0.06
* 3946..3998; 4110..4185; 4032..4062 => -0.14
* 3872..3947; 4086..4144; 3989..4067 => -0.13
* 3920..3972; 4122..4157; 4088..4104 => 0.06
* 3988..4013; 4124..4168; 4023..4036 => -0.01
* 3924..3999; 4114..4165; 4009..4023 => -0.15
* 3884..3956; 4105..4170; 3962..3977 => 0.09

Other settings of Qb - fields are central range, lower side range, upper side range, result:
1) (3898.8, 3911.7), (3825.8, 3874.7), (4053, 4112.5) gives -0.74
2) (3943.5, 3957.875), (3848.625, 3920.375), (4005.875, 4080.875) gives 0.73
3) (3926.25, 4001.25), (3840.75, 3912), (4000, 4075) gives 8.76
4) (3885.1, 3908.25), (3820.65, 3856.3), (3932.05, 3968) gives -1.08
